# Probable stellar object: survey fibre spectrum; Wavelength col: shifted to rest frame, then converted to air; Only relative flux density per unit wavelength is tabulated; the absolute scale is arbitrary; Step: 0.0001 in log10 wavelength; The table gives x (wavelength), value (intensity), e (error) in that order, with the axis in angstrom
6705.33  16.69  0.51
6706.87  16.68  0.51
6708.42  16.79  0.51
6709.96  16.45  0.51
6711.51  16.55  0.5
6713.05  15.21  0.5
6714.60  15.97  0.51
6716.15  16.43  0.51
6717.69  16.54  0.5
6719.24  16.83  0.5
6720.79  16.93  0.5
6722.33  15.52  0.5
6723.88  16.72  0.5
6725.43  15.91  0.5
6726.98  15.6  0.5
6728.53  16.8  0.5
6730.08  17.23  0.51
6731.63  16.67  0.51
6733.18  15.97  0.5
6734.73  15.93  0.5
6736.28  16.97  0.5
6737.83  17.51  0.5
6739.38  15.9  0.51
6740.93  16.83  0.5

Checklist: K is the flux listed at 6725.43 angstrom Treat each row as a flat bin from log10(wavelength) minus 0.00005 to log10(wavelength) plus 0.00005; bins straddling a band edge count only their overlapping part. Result 15.91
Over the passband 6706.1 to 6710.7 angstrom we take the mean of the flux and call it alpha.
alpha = 16.6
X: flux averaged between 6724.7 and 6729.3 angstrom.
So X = 16.1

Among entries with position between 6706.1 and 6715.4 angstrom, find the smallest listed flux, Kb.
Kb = 15.21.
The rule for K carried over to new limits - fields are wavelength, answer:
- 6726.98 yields 15.6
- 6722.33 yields 15.52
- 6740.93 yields 16.83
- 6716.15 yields 16.43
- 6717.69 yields 16.54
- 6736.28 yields 16.97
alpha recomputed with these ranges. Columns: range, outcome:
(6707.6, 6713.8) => 16.3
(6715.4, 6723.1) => 16.5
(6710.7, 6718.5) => 16.1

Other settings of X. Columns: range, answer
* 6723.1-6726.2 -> 16.3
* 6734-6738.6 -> 16.8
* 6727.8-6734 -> 16.7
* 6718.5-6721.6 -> 16.9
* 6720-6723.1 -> 16.3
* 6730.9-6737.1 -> 16.4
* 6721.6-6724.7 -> 16.1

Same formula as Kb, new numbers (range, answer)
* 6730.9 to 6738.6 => 15.93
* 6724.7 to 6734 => 15.6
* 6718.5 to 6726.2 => 15.52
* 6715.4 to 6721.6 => 16.43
